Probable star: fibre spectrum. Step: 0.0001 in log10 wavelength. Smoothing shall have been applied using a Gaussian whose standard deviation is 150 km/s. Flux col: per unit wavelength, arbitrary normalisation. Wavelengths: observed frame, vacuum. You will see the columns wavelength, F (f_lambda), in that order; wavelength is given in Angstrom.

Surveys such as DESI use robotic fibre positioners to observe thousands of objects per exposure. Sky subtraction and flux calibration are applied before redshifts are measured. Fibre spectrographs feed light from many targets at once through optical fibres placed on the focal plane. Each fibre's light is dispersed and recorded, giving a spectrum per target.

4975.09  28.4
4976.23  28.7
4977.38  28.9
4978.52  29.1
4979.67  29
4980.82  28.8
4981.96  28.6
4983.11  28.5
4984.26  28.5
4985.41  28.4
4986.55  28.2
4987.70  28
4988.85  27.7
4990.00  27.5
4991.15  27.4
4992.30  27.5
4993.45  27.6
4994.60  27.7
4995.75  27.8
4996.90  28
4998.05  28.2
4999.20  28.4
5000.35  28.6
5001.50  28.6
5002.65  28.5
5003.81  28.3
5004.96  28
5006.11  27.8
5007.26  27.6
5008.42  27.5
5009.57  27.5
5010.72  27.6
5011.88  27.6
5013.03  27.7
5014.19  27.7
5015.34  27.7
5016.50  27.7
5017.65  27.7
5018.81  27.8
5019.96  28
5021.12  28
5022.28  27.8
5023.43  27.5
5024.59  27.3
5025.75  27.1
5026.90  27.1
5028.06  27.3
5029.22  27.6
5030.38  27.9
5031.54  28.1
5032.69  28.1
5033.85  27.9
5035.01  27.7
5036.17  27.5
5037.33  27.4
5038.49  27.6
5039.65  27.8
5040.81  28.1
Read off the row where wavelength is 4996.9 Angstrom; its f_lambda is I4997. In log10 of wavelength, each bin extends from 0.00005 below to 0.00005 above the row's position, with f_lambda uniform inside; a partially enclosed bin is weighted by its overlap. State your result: 28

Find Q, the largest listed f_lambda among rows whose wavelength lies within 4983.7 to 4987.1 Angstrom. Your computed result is 28.5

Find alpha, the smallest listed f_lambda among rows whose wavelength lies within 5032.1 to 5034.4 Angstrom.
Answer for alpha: 27.9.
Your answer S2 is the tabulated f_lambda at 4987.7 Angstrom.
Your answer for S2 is 28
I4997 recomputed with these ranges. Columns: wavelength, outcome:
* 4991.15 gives 27.4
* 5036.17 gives 27.5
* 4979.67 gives 29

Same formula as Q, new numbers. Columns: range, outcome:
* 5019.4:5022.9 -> 28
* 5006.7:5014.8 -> 27.7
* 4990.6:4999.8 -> 28.4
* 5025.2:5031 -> 27.9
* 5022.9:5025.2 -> 27.5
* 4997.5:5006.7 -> 28.6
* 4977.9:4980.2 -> 29.1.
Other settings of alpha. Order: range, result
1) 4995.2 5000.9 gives 27.8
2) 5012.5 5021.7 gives 27.7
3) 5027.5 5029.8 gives 27.3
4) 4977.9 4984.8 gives 28.5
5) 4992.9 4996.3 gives 27.6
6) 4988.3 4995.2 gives 27.4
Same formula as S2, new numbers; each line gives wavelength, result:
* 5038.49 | 27.6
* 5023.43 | 27.5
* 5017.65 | 27.7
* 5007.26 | 27.6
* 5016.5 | 27.7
